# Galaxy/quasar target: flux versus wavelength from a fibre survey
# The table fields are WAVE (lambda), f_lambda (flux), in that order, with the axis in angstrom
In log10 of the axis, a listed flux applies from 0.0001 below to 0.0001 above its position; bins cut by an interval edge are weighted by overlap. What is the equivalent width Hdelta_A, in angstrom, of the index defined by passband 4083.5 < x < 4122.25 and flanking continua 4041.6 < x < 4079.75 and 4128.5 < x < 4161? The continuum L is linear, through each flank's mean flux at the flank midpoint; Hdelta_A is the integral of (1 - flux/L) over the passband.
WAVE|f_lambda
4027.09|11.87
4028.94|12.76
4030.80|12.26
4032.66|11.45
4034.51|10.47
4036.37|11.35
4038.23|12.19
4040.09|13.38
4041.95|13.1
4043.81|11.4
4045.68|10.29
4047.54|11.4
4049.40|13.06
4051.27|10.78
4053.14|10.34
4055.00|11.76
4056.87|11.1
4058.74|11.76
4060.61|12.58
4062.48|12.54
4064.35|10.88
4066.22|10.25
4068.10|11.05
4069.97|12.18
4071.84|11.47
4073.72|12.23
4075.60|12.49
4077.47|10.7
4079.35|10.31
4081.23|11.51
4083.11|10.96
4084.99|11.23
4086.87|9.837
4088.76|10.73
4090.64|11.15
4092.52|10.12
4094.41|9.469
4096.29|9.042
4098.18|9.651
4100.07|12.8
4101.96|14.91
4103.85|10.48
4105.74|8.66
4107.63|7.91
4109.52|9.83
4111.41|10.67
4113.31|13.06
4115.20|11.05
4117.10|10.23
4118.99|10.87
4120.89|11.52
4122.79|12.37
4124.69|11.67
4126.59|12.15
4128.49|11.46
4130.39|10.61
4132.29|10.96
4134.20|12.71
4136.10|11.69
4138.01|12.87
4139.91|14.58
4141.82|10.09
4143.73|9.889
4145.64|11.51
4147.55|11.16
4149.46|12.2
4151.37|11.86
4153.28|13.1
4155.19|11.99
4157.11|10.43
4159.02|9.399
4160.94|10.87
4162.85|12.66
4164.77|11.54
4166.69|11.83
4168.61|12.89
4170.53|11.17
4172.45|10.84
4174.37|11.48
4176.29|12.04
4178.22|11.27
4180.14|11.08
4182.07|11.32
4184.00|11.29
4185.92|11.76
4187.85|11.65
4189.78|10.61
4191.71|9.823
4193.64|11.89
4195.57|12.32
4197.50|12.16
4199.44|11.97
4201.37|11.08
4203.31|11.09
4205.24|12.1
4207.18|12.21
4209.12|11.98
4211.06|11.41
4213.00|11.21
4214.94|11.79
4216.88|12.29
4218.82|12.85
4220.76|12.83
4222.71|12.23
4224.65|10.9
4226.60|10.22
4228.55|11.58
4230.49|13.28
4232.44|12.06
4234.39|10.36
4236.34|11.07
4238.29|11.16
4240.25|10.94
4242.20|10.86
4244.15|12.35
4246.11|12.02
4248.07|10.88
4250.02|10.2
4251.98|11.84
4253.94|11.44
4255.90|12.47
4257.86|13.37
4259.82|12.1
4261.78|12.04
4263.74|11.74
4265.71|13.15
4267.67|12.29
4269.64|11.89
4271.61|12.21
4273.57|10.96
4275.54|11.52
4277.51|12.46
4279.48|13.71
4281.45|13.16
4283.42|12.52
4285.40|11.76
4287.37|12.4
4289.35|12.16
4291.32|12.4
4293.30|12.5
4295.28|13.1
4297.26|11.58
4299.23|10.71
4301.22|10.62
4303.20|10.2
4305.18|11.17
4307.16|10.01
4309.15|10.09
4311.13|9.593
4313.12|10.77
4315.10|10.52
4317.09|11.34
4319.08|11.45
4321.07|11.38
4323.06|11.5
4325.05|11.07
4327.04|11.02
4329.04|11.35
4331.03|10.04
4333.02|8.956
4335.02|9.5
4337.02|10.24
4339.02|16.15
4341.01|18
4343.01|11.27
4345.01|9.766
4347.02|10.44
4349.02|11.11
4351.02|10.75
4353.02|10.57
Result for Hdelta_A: 2.8 angstrom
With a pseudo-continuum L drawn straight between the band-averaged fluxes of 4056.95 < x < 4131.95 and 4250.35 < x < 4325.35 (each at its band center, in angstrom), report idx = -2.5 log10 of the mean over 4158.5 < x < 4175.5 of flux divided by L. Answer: -0.01 mag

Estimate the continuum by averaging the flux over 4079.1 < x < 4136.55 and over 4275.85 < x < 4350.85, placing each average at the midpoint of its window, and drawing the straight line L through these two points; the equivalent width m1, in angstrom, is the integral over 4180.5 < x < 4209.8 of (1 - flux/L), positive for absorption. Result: -0.9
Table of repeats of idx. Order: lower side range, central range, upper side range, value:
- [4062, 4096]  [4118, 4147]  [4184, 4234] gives -0.03 mag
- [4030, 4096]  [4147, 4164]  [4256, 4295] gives 0.02 mag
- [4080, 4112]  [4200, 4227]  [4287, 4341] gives -0.08 mag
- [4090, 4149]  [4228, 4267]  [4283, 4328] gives -0.05 mag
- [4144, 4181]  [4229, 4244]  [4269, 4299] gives 0.05 mag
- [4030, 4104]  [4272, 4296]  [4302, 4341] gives -0.12 mag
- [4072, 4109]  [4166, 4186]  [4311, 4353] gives -0.06 mag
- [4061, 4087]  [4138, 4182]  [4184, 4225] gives 0.00 mag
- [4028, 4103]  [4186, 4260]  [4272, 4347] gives -0.01 mag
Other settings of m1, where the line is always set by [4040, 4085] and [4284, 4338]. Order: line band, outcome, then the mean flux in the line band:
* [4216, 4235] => -1.2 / 11.9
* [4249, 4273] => -2.0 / 12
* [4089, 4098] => 1.2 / 9.99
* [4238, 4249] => -0.2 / 11.4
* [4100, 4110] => 0.7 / 10.6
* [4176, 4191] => -0.1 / 11.3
